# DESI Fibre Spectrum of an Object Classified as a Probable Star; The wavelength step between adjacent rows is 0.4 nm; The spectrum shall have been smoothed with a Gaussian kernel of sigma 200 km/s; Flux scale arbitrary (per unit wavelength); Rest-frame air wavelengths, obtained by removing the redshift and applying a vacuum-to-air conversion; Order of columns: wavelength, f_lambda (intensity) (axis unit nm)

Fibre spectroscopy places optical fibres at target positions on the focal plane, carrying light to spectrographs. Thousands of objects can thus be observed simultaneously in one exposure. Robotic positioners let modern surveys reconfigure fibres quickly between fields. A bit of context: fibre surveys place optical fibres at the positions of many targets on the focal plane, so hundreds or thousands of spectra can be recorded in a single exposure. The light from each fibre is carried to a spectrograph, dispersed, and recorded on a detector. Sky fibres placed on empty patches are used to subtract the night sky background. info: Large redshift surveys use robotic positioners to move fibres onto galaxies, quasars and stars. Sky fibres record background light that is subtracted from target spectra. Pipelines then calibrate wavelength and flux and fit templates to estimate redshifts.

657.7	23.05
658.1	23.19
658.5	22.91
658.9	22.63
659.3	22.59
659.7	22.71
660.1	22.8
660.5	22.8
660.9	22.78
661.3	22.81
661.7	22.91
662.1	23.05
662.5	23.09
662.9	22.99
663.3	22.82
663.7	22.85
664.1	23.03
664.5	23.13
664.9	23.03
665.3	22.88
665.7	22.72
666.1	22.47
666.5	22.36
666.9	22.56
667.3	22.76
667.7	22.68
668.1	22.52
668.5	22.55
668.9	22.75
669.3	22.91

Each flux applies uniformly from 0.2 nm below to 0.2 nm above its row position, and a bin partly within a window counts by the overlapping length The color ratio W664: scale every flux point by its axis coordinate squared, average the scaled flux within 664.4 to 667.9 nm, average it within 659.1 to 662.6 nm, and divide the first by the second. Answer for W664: 1.01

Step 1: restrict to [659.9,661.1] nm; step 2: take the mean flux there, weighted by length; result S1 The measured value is 22.8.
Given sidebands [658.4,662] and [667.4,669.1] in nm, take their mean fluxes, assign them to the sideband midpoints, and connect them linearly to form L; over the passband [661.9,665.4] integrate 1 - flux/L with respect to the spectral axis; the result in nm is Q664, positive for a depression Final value -0.04 nm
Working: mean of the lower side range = 22.8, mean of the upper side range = 22.6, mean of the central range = 23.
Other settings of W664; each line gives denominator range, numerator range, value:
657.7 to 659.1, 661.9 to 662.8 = 1.02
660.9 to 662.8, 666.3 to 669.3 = 1.00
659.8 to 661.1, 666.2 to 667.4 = 1.01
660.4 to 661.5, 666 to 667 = 1.00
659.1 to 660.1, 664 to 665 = 1.03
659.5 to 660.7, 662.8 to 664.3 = 1.02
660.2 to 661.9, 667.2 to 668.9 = 1.01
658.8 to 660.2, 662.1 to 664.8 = 1.03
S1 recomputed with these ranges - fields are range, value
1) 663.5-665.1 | 23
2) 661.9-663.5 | 23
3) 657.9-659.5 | 22.8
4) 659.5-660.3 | 22.8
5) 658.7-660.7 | 22.7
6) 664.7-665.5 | 23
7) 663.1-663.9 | 22.8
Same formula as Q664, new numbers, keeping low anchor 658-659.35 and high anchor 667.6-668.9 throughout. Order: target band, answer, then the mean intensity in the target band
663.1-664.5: -0.01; 22.9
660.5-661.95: 0.00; 22.8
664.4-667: -0.01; 22.7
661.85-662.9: -0.01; 23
